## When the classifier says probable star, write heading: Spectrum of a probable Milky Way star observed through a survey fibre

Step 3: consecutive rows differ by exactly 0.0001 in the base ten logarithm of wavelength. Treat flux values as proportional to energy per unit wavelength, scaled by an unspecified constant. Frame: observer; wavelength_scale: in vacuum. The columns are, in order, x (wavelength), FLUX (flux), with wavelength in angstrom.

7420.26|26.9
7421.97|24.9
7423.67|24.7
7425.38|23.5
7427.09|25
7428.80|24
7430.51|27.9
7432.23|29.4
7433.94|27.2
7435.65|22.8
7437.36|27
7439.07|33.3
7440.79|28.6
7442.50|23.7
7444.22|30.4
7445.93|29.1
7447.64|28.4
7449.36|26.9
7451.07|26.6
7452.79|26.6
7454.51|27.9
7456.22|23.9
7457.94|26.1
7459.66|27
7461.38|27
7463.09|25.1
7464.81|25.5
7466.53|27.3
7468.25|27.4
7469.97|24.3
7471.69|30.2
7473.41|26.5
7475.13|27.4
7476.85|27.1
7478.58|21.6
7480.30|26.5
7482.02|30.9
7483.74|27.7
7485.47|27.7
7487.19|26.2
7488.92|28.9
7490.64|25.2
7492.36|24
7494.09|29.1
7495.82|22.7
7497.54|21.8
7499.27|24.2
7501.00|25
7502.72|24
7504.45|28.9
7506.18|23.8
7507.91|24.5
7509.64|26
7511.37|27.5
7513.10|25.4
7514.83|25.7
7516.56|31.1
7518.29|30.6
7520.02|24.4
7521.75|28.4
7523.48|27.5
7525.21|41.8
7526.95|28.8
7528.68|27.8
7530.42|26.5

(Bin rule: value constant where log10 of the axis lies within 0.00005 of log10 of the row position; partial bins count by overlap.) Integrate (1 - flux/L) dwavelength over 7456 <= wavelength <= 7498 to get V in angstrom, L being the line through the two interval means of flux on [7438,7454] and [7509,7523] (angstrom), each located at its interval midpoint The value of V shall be 2.2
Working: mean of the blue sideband 28.1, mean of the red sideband 27.4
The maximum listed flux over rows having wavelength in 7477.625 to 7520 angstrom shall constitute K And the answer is 31.1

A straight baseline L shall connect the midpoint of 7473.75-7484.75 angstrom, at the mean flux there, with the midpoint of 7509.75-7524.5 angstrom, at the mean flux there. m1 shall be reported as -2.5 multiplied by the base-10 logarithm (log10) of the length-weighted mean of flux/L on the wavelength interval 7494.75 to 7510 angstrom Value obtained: 0.117 mag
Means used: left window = 26.8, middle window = 24.6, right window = 27.7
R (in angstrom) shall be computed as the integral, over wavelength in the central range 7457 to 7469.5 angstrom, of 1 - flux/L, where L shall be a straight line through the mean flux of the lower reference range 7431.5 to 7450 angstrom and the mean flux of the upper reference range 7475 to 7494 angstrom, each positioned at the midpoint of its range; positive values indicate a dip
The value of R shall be 0.4 angstrom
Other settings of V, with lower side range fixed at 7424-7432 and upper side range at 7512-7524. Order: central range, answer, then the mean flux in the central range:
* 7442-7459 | -0.7 angstrom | 27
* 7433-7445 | -0.9 angstrom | 27.6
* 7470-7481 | 0.1 angstrom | 26.4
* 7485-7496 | 0.2 angstrom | 26.4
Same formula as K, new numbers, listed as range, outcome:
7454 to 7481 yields 30.2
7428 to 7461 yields 33.3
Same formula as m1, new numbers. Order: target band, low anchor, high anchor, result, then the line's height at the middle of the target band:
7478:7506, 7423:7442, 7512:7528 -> 0.10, 28.4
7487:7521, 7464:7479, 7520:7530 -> 0.11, 28.7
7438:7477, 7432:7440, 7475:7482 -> -0.01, 27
